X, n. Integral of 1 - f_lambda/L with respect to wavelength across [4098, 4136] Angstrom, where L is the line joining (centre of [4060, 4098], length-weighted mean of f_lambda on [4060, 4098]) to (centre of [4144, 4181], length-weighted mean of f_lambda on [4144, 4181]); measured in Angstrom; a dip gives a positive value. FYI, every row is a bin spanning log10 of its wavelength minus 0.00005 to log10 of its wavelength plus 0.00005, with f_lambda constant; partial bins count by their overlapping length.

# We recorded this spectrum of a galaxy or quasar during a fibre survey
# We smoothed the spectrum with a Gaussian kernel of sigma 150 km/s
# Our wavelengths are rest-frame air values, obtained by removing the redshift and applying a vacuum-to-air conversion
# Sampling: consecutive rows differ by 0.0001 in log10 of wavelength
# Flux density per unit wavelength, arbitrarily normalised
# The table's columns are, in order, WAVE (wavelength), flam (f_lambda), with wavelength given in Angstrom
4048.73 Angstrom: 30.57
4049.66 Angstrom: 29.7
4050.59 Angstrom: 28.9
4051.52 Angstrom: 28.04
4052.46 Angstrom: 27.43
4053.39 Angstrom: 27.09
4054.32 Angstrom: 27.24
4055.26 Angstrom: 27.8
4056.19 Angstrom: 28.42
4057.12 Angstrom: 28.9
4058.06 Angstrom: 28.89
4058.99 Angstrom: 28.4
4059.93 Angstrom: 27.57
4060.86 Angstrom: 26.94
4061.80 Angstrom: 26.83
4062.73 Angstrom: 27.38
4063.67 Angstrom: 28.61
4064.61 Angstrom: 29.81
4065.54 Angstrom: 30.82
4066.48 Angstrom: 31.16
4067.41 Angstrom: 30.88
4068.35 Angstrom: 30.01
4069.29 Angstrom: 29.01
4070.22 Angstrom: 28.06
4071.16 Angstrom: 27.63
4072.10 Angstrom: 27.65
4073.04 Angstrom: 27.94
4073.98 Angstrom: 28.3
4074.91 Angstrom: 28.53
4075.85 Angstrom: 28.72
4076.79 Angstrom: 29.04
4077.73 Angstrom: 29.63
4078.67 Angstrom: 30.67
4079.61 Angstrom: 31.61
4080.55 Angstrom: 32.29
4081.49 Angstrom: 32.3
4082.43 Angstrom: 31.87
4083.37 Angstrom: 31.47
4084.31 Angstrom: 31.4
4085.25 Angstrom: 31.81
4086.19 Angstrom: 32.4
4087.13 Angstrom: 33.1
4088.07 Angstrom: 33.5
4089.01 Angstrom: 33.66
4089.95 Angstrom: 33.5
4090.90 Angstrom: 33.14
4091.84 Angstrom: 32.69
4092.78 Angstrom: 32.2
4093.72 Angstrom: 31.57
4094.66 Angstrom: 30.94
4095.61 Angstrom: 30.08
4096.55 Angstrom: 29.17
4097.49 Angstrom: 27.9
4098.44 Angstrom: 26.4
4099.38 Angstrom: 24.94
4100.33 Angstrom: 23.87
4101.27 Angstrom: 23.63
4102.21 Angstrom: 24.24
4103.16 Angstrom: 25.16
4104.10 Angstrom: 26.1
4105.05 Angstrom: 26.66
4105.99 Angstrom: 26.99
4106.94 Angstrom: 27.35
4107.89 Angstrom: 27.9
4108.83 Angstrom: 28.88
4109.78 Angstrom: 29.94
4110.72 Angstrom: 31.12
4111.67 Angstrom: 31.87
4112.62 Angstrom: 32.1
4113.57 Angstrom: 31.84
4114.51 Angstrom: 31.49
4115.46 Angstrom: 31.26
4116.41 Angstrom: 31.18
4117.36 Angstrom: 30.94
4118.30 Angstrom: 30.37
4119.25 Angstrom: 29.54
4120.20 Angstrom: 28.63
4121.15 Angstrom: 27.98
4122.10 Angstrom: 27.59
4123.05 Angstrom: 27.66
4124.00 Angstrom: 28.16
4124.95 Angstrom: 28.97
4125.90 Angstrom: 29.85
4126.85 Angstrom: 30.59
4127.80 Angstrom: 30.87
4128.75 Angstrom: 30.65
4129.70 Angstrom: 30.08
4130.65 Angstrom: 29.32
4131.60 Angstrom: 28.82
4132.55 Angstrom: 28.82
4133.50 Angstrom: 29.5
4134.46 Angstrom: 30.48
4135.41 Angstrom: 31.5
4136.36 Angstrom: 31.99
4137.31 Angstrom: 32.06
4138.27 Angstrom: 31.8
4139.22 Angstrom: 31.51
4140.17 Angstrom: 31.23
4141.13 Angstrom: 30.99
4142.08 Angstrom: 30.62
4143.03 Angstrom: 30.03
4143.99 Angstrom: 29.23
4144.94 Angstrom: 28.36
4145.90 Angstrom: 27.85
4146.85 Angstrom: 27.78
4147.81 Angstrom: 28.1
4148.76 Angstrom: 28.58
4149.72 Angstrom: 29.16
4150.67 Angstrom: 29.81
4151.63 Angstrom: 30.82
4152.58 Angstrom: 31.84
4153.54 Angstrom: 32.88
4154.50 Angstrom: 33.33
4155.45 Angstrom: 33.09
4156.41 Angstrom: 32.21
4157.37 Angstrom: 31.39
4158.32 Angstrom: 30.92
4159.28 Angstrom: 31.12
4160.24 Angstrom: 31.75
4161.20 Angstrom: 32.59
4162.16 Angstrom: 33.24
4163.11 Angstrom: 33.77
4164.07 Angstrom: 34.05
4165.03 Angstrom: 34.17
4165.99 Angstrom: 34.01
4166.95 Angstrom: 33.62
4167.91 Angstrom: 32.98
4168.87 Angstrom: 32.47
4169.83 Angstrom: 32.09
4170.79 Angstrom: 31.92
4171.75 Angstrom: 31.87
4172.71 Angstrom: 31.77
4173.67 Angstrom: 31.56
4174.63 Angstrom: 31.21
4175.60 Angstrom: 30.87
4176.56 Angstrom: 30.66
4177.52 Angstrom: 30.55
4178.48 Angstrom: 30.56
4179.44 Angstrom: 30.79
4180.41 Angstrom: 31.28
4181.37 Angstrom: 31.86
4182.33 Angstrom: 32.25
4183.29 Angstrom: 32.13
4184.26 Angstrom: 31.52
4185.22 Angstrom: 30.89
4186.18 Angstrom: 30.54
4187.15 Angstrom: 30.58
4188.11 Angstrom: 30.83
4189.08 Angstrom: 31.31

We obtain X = 2.4 Angstrom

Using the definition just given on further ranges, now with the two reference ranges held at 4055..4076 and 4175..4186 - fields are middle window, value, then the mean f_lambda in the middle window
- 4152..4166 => -0.9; 32.6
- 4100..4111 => 1.0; 26.8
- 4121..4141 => 0.0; 30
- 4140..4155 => 0.2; 30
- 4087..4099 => -0.8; 31.3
